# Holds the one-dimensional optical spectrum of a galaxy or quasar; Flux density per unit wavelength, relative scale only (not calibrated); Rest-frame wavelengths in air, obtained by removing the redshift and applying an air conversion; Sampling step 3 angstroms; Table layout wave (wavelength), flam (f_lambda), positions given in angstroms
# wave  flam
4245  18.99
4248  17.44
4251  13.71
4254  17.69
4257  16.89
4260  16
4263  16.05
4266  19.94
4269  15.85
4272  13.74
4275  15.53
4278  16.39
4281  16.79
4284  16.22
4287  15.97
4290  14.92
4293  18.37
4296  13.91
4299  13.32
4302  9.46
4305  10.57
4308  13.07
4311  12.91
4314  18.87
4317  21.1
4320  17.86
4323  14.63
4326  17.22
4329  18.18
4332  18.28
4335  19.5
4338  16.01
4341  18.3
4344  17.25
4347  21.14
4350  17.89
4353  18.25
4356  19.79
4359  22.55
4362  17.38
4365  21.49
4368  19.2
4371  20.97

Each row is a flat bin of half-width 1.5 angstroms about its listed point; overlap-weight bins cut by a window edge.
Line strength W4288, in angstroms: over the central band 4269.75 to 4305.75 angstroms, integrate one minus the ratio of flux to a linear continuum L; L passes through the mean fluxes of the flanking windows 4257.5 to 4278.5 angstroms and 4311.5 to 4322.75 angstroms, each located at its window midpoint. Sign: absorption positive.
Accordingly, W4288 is 4.8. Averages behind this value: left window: 16.2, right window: 18.2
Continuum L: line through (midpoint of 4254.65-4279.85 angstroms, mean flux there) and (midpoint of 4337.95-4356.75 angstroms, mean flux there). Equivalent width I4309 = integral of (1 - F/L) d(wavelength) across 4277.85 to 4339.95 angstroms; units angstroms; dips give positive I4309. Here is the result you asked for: 5.7 angstroms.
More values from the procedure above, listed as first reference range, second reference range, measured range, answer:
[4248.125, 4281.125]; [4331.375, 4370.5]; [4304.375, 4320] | 1.8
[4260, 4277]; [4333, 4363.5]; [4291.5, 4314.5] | 5.0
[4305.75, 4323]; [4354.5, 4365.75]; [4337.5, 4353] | 0.6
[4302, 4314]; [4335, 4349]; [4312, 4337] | -4.5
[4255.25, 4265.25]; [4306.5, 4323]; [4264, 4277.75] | 0.3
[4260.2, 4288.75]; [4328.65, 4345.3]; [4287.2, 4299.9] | 1.1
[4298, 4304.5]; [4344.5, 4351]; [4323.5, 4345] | -1.1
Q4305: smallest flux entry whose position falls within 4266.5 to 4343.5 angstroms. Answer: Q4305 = 9.46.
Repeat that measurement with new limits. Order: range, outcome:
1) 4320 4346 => 14.63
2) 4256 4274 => 13.74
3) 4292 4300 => 13.32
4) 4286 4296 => 13.91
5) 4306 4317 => 12.91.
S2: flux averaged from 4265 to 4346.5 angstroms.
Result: 16.1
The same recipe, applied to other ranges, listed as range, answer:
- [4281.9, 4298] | 15.8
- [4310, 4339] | 17.6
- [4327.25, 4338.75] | 18.1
